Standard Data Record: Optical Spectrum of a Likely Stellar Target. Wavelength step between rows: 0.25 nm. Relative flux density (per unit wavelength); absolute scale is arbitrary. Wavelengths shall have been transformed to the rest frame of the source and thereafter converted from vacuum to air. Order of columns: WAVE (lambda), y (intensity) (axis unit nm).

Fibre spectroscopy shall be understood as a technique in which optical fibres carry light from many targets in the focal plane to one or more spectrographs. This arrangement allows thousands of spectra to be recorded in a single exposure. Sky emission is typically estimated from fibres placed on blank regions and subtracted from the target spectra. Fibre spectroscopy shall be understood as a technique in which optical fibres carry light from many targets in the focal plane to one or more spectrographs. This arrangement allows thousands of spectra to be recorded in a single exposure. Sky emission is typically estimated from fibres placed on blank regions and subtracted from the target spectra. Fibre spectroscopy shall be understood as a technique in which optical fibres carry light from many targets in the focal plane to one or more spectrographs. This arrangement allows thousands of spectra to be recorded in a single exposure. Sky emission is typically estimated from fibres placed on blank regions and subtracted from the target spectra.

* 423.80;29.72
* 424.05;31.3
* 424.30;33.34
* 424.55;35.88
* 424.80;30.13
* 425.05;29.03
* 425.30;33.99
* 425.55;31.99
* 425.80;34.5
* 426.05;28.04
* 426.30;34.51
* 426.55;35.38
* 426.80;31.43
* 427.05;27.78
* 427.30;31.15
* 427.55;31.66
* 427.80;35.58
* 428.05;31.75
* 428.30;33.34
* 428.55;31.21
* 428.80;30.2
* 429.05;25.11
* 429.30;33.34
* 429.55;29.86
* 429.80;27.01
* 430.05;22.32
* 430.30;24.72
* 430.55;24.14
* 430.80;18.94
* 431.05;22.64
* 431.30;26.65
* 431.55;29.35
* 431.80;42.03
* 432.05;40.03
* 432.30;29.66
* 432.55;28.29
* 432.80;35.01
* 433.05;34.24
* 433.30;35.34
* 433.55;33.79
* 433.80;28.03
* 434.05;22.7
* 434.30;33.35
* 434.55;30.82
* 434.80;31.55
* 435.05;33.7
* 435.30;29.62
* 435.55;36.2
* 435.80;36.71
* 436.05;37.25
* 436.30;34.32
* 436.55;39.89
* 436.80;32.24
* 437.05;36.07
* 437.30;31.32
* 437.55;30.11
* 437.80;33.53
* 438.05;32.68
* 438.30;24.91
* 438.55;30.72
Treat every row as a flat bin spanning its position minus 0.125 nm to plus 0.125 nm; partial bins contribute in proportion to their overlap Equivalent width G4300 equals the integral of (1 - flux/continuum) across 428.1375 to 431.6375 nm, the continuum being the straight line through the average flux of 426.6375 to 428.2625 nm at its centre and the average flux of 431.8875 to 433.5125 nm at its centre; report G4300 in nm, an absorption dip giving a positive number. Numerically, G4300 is 0.60 nm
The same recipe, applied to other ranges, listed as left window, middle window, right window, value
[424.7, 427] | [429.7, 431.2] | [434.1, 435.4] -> 0.40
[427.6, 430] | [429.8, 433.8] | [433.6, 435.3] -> 0.09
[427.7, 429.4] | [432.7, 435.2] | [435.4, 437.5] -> 0.16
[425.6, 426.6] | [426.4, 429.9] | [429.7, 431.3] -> -0.33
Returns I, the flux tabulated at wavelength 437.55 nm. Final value 30.11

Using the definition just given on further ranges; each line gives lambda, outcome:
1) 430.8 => 18.94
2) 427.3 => 31.15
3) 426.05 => 28.04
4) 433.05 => 34.24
